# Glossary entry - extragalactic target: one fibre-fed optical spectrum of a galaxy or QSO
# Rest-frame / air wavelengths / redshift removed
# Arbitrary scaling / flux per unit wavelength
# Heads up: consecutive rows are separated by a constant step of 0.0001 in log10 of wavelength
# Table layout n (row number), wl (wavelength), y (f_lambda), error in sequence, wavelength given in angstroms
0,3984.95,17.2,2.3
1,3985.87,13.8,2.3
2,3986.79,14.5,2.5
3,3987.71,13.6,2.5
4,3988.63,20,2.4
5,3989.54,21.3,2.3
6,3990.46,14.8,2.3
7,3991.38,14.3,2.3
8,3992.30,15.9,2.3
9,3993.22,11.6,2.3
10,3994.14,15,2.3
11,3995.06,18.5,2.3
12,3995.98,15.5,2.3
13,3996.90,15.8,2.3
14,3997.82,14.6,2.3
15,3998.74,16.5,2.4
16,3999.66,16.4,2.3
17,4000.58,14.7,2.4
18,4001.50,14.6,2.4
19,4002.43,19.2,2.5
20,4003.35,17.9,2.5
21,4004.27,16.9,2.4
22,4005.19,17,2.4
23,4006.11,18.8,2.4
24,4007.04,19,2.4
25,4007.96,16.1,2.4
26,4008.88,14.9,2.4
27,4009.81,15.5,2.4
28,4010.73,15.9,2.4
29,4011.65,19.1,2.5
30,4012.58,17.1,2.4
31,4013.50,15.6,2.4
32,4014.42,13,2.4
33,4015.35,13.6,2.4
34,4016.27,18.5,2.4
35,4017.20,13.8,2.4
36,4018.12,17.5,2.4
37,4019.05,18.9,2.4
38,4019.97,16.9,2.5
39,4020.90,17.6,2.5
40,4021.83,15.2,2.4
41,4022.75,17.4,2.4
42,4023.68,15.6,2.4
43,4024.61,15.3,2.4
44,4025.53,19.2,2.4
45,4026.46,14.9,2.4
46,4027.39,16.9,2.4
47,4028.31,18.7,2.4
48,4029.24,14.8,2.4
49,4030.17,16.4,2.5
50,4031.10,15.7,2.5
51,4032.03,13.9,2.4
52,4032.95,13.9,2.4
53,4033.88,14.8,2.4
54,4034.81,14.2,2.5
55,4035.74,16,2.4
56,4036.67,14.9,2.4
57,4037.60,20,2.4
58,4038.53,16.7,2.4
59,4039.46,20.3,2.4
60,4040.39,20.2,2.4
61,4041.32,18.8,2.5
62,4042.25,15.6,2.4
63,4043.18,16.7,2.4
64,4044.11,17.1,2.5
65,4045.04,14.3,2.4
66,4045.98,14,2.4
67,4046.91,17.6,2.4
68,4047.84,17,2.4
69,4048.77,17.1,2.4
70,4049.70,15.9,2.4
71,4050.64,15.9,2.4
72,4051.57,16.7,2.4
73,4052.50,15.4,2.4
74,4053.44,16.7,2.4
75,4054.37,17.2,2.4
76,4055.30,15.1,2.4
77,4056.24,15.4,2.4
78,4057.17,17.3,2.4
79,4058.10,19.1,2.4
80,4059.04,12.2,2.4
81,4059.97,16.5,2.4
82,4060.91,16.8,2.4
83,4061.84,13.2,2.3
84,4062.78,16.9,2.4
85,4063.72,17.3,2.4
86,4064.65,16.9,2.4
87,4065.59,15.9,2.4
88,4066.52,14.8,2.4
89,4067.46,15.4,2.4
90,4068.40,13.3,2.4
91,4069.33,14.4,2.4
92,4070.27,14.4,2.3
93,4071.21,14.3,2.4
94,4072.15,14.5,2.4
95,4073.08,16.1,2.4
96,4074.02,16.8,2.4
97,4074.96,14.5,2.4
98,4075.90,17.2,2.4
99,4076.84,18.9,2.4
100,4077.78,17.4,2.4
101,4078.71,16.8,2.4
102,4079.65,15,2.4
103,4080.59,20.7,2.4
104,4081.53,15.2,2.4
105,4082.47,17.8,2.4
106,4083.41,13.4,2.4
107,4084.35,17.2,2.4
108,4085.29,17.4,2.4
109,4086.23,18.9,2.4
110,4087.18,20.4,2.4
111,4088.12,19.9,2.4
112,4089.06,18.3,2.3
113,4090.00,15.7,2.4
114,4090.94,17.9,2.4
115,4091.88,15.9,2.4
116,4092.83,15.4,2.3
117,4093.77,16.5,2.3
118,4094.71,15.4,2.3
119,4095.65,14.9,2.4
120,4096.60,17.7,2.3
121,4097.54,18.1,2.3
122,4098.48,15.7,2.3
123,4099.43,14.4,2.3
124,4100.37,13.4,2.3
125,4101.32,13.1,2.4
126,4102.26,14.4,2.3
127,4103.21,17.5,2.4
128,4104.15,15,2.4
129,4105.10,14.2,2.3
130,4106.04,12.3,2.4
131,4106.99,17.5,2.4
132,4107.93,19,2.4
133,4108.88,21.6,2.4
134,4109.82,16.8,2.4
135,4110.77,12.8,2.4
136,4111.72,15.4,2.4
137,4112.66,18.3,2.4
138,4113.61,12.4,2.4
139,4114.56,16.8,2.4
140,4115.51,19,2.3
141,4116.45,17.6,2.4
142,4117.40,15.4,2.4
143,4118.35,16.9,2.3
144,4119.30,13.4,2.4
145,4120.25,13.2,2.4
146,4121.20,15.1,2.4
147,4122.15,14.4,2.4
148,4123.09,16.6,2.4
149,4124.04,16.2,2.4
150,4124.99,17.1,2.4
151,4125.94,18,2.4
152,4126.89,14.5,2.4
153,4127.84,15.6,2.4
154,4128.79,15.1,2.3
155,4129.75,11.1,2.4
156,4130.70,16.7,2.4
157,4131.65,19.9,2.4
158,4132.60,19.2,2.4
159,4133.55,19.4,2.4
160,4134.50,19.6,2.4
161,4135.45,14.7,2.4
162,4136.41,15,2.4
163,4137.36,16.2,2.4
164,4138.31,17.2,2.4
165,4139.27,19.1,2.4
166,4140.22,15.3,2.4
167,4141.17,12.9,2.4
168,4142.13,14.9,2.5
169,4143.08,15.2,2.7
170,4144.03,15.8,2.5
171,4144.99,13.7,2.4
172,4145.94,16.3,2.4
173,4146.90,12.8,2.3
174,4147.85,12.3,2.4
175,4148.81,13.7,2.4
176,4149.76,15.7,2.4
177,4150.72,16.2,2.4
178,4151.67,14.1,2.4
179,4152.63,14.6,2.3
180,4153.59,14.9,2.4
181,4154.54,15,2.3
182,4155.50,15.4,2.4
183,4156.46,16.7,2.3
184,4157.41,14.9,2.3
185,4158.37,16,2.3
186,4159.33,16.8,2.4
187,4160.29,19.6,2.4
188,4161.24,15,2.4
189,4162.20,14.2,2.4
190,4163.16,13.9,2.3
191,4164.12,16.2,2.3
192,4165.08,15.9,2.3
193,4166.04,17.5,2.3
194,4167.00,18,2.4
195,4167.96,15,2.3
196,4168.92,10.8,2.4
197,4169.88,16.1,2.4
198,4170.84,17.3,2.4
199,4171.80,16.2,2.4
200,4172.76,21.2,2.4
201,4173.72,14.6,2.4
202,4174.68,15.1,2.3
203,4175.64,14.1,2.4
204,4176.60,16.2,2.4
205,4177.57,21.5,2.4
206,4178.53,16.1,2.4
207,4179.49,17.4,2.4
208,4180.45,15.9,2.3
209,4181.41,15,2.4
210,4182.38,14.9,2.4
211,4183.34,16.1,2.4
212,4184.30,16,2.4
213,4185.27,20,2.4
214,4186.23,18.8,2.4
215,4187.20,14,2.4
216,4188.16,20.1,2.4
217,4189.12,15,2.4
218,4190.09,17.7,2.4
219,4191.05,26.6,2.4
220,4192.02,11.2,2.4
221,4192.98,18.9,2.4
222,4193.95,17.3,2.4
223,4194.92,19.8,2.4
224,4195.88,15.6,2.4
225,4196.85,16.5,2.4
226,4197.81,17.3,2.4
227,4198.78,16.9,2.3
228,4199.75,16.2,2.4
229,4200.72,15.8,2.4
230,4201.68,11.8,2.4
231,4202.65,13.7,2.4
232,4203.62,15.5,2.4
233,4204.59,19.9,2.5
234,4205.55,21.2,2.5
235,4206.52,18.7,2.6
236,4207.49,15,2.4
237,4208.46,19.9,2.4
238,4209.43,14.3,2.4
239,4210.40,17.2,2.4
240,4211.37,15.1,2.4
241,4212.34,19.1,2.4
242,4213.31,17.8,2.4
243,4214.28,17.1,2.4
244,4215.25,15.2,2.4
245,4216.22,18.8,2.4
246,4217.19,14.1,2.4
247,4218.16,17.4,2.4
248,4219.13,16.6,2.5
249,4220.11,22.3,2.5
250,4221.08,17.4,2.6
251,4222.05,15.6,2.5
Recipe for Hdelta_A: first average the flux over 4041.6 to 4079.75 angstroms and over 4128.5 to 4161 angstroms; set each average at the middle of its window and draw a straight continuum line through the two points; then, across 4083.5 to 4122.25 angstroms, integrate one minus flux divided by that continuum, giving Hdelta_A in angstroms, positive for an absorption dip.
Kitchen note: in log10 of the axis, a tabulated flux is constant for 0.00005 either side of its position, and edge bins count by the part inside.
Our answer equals -0.8 angstroms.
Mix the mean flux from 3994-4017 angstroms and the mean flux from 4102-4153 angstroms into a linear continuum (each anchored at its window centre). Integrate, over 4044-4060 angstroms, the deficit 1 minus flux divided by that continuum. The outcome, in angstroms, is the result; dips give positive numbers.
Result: 0.1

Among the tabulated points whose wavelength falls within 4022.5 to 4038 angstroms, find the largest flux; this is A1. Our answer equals 20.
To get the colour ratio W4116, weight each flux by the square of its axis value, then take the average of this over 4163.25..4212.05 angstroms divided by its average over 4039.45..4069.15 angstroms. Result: 1.10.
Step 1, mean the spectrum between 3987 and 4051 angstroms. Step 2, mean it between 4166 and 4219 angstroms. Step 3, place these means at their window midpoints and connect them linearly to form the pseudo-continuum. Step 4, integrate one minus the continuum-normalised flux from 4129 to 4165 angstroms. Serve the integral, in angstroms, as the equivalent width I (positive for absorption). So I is 2.2 angstroms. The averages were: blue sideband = 16.4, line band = 15.7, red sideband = 16.8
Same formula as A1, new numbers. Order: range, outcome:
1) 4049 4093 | 20.7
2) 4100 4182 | 21.6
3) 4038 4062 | 20.3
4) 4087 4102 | 20.4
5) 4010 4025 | 19.1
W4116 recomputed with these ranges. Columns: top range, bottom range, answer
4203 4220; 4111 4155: 1.15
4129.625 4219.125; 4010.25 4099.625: 1.06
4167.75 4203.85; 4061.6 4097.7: 1.06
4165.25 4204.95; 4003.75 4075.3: 1.10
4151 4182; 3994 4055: 1.04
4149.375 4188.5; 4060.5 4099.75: 1.03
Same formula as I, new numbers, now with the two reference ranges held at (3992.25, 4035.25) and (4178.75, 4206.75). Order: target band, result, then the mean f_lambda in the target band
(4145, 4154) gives 1.3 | 14.5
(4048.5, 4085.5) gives 0.8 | 16.1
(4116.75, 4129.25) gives 0.9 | 15.5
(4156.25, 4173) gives 0.8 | 16.1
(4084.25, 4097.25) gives -0.6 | 17.3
